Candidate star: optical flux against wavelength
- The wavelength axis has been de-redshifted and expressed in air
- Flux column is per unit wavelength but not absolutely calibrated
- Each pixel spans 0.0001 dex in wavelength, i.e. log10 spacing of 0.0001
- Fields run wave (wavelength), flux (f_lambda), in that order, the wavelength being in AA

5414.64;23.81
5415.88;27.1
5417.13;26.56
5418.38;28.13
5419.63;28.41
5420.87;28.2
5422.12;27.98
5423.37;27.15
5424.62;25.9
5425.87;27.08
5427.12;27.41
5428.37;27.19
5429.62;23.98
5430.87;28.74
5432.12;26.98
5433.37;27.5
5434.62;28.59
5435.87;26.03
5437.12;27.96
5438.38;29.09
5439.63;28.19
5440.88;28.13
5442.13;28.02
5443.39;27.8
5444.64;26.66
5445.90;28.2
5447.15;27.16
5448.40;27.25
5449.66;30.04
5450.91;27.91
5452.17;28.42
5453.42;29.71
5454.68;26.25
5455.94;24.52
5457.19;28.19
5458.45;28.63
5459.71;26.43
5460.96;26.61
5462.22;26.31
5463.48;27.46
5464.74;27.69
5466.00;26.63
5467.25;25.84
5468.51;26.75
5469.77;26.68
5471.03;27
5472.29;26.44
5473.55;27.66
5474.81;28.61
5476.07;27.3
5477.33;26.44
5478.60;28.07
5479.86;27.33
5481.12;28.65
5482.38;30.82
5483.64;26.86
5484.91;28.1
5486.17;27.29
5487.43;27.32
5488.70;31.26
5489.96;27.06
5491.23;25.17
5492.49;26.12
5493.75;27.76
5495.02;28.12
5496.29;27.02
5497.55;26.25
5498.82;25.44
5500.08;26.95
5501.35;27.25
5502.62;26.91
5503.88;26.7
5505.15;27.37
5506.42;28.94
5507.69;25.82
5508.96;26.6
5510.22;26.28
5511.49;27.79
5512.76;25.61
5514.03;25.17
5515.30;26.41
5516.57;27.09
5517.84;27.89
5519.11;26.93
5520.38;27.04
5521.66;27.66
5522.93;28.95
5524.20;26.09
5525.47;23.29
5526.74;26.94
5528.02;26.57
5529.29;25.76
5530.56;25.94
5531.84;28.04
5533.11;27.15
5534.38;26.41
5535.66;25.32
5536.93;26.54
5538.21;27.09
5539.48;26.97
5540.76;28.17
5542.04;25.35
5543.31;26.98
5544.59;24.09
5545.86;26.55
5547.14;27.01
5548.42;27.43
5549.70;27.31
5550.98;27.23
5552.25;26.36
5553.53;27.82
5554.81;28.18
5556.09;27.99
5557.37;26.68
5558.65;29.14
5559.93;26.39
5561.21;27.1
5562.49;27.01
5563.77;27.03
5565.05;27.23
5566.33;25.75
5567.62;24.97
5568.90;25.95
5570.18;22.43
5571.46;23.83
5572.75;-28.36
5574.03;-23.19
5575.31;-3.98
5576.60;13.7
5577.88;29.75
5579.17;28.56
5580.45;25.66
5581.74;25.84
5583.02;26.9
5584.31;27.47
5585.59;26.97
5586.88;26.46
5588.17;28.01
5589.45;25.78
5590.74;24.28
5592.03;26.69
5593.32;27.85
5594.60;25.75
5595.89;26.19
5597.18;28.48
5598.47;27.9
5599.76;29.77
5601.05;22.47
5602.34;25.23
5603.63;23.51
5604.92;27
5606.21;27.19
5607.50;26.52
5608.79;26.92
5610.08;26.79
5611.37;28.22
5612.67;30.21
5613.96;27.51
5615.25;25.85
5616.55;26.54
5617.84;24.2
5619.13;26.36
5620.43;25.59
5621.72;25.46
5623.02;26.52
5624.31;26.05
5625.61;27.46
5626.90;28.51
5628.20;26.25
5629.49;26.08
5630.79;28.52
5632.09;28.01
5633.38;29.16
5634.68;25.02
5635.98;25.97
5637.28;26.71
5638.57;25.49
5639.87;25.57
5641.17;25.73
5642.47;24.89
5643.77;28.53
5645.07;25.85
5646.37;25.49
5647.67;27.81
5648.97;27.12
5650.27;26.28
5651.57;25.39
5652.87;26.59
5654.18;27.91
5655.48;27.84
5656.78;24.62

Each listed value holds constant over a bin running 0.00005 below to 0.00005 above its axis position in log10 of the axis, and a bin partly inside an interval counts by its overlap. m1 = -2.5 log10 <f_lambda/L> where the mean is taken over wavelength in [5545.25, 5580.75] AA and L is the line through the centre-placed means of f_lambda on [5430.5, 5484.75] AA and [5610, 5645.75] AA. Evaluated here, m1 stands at 0.25 mag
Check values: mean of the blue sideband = 27.6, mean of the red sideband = 26.7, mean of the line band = 21.4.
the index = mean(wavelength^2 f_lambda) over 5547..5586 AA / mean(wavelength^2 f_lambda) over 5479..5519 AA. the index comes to 0.82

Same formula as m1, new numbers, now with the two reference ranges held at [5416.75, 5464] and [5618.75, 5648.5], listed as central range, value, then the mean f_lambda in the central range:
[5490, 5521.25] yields 0.016 mag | 26.8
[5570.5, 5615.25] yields 0.189 mag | 22.5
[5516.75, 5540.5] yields 0.014 mag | 26.7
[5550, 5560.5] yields -0.021 mag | 27.5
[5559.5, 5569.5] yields 0.019 mag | 26.4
